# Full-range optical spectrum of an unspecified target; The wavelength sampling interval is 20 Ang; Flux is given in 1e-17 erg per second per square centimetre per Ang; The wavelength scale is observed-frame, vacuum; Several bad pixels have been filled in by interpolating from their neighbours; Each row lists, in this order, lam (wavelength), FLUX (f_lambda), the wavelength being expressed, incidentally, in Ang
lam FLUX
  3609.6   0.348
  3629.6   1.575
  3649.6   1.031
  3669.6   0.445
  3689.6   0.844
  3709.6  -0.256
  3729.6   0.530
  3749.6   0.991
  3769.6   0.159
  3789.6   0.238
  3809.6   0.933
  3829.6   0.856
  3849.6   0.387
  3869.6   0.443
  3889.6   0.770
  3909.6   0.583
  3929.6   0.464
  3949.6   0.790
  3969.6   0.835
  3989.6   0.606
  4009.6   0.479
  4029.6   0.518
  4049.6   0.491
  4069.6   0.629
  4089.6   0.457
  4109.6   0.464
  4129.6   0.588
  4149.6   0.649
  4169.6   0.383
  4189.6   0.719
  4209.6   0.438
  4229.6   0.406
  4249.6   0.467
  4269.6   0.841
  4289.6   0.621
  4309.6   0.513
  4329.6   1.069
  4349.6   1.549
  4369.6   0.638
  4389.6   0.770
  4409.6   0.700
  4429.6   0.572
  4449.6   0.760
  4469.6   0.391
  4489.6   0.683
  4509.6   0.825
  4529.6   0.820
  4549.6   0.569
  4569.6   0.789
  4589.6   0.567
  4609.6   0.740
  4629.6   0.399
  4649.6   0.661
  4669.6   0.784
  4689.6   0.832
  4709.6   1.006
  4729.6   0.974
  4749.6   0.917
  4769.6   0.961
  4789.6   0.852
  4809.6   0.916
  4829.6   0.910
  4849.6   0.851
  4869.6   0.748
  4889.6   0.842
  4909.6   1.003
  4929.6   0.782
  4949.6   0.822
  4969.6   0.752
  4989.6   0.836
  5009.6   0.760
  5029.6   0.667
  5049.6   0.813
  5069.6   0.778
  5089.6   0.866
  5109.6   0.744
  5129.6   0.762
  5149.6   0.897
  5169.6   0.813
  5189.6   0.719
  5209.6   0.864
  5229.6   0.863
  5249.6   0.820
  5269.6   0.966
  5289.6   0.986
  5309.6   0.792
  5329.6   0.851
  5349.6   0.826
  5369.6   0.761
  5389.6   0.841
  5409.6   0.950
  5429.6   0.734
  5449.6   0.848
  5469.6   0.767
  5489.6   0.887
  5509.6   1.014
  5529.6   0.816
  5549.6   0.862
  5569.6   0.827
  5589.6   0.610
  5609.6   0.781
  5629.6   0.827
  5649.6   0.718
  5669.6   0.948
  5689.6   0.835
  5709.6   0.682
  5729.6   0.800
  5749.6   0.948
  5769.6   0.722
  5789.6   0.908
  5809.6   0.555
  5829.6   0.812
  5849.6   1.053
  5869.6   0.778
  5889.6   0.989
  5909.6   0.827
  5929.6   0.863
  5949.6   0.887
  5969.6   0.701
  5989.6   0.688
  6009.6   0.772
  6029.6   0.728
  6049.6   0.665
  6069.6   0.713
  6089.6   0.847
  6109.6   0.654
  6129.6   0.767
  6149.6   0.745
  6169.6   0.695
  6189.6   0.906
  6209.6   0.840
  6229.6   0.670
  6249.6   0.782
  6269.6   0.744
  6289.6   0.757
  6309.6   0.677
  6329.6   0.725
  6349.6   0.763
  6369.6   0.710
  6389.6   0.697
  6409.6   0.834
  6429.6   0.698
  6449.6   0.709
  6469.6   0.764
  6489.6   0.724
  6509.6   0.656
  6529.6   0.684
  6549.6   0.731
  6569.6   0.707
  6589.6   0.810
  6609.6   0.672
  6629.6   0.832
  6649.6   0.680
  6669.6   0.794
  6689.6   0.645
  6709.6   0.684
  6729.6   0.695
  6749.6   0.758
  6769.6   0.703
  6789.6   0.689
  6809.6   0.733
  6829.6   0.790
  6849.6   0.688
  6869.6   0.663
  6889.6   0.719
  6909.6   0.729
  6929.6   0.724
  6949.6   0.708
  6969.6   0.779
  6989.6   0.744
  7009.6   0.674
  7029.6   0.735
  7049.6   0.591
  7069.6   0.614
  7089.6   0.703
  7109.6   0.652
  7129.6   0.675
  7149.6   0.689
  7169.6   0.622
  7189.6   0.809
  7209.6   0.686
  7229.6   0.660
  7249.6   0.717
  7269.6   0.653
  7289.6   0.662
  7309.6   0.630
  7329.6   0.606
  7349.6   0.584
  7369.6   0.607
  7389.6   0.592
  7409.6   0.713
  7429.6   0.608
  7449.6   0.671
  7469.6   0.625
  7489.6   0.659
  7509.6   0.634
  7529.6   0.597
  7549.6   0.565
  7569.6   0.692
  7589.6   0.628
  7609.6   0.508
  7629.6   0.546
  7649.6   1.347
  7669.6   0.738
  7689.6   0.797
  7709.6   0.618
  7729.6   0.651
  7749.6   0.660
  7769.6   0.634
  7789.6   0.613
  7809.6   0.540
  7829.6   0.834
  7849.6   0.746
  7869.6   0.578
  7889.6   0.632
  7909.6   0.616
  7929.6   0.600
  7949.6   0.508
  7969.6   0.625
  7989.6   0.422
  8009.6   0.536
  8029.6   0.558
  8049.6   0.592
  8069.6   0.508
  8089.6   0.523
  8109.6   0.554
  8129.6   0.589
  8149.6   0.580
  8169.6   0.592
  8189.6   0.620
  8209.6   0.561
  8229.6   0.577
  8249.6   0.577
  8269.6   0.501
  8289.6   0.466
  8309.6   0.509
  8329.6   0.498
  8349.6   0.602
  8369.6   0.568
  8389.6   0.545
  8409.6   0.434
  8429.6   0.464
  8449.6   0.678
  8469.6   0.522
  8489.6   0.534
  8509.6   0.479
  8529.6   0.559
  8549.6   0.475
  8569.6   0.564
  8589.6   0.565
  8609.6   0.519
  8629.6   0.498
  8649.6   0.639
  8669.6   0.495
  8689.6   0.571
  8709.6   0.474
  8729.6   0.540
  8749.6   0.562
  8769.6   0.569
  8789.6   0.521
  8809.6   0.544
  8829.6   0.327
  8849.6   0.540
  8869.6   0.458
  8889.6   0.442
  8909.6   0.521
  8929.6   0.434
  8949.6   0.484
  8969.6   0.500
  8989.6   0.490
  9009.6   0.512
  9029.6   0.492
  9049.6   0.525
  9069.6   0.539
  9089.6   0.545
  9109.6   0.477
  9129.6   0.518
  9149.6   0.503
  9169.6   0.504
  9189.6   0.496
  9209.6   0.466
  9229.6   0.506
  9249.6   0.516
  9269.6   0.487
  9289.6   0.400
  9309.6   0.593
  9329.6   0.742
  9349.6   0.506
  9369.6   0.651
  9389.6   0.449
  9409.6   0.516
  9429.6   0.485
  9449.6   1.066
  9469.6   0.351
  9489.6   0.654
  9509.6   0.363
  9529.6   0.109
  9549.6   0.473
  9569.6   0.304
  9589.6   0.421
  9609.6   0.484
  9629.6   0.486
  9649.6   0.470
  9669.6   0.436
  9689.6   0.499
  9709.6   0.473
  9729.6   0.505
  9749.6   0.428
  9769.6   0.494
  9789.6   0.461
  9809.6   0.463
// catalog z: 0.167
